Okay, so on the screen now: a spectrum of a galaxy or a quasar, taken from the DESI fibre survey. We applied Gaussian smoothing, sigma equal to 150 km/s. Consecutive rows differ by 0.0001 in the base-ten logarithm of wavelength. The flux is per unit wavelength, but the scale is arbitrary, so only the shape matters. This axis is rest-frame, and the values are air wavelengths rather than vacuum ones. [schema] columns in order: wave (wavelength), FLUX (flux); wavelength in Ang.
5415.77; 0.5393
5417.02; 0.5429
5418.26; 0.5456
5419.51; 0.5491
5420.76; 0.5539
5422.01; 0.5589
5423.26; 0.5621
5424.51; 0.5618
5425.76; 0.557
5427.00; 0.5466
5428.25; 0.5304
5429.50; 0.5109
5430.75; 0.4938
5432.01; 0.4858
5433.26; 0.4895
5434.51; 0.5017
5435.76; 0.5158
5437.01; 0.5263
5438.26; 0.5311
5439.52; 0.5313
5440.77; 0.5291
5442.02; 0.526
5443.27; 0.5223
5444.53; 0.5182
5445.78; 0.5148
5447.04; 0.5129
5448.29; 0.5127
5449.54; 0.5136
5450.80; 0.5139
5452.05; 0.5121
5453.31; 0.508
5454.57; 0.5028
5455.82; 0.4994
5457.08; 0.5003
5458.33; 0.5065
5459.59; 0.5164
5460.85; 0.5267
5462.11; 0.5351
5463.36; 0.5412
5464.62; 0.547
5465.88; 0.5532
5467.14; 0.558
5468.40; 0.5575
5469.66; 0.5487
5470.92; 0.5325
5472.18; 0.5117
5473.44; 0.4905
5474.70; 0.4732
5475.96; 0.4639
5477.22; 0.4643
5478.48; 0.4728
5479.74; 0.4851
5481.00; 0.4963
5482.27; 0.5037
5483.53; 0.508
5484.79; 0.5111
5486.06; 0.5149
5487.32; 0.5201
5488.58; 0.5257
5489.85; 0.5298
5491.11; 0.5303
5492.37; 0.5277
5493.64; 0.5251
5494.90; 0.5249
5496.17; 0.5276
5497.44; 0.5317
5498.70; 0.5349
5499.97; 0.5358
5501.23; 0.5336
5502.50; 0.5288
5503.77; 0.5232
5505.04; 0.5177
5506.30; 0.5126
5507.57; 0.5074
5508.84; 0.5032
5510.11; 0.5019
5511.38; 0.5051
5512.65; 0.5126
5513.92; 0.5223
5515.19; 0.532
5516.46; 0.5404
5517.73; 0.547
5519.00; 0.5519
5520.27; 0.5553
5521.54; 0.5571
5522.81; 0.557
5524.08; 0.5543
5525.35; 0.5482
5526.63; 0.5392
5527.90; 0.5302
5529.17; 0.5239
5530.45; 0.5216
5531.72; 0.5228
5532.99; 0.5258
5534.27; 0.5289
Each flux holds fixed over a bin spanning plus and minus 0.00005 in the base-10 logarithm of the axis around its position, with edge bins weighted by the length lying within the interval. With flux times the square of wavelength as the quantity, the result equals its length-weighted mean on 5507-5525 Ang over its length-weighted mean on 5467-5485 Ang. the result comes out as 1.07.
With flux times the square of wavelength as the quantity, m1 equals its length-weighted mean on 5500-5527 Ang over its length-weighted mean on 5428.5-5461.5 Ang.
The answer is 1.06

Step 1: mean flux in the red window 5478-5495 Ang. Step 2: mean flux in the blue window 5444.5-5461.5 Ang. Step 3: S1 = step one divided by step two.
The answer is 1.0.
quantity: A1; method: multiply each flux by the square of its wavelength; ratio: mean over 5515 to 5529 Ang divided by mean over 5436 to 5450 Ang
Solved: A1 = 1.1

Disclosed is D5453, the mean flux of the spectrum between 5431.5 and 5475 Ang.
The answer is 0.52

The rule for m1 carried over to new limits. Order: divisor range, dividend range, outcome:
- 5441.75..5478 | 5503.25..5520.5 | 1.03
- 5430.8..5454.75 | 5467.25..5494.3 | 1.01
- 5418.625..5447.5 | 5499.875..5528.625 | 1.04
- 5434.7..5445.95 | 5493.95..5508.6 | 1.02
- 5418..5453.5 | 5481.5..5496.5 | 1.01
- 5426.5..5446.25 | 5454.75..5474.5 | 1.03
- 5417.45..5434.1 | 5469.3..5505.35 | 0.98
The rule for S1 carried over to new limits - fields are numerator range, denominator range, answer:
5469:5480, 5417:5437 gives 0.93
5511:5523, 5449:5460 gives 1.06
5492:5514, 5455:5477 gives 1.00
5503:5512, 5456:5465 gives 0.98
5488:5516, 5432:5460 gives 1.02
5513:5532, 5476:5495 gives 1.06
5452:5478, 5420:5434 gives 0.97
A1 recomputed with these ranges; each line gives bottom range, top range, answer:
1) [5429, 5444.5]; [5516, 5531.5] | 1.09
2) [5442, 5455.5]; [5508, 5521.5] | 1.05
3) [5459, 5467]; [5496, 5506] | 1.00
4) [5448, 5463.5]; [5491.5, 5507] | 1.04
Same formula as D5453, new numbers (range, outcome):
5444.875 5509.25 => 0.517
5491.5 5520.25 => 0.526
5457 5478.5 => 0.518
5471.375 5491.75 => 0.501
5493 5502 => 0.53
